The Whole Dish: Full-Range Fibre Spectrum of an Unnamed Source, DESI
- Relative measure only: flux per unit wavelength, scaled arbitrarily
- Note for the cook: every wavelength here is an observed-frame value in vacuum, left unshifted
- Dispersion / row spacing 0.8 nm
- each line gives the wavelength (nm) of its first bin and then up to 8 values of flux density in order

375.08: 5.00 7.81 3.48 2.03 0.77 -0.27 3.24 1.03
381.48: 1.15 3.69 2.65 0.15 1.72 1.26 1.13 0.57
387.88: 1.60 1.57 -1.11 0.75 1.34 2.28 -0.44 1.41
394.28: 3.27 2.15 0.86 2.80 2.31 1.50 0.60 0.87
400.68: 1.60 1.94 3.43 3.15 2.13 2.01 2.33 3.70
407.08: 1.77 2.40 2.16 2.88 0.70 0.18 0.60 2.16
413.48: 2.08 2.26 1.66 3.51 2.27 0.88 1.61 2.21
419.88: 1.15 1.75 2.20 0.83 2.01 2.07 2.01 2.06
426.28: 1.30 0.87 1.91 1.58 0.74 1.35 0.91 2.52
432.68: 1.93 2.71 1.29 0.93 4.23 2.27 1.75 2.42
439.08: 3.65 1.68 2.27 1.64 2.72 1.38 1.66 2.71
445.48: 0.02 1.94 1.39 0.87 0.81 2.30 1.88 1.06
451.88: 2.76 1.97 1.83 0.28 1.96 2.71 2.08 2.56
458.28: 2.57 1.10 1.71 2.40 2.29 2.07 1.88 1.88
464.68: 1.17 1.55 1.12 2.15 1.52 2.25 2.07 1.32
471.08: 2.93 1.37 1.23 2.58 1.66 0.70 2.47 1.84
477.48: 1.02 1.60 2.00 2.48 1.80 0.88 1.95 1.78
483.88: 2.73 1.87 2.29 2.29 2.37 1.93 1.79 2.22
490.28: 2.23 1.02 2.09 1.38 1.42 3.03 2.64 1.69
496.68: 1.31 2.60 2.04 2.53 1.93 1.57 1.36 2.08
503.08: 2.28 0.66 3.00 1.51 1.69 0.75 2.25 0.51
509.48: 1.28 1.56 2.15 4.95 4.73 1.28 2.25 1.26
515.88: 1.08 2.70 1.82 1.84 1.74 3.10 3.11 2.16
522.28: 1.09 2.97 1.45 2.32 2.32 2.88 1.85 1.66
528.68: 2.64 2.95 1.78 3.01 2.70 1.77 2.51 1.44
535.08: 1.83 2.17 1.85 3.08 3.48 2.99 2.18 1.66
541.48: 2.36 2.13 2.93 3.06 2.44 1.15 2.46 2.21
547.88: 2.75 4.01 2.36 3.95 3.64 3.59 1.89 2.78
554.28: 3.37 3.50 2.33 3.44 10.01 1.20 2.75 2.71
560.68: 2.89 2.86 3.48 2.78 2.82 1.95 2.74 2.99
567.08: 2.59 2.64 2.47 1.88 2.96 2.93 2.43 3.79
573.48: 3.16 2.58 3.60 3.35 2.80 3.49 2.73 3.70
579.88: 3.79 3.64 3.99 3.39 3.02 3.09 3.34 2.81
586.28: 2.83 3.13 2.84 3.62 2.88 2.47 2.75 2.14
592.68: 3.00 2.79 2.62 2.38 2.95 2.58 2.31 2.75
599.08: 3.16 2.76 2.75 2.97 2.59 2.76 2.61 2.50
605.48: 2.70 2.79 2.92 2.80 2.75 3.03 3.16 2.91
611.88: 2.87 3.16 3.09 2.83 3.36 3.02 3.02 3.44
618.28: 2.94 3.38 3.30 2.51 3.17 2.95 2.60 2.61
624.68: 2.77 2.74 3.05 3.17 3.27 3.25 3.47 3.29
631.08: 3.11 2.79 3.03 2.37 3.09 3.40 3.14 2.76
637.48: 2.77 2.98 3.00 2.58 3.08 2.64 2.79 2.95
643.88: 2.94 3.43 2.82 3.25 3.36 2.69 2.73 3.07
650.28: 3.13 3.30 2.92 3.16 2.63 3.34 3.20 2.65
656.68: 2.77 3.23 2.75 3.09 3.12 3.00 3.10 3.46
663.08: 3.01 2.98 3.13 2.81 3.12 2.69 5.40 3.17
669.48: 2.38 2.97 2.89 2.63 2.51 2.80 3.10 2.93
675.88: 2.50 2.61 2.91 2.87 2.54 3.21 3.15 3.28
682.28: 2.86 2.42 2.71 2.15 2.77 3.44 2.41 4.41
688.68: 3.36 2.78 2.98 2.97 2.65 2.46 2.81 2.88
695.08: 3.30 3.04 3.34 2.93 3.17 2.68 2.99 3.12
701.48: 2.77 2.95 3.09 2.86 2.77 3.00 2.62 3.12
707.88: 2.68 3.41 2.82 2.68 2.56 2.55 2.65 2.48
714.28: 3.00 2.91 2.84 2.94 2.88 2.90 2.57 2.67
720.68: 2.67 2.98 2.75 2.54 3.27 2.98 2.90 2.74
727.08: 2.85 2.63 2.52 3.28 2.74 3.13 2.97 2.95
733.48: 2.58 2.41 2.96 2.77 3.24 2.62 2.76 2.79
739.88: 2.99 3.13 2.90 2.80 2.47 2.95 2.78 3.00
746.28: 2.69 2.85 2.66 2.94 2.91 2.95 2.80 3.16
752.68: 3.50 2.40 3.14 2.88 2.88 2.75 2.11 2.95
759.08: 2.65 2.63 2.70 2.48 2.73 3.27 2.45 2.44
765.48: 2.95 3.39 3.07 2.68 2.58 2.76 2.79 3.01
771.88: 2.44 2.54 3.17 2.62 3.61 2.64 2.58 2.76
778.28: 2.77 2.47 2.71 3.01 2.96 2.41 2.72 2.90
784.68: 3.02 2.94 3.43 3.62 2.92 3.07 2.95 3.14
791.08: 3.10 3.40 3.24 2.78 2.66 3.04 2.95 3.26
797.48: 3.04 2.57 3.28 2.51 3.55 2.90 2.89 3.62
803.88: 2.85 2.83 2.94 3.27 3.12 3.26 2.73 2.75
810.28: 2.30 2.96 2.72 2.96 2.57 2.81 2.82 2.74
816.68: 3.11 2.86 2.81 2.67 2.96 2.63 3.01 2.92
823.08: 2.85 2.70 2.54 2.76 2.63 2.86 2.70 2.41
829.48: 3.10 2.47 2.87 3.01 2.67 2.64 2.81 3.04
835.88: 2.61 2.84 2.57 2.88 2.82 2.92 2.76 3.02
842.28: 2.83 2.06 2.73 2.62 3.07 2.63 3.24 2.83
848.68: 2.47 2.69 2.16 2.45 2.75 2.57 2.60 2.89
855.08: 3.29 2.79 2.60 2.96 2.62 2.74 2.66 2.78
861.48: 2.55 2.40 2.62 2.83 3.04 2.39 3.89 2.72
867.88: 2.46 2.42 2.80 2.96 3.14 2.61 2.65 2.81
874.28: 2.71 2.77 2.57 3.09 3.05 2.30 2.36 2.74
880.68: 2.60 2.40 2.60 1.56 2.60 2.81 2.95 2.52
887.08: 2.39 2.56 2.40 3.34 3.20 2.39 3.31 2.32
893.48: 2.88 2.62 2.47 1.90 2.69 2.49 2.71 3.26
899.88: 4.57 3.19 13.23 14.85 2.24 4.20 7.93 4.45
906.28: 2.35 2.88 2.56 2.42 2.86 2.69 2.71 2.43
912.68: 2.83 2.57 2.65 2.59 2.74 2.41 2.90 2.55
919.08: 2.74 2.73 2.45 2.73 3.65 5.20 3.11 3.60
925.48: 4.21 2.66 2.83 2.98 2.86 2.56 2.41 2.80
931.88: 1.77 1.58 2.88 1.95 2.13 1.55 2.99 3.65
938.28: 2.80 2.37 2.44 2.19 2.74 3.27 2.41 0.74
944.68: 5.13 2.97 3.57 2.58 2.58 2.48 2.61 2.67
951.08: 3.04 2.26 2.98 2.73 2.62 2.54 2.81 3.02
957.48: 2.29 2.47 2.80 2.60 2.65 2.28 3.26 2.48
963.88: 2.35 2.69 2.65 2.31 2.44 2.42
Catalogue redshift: 0.374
